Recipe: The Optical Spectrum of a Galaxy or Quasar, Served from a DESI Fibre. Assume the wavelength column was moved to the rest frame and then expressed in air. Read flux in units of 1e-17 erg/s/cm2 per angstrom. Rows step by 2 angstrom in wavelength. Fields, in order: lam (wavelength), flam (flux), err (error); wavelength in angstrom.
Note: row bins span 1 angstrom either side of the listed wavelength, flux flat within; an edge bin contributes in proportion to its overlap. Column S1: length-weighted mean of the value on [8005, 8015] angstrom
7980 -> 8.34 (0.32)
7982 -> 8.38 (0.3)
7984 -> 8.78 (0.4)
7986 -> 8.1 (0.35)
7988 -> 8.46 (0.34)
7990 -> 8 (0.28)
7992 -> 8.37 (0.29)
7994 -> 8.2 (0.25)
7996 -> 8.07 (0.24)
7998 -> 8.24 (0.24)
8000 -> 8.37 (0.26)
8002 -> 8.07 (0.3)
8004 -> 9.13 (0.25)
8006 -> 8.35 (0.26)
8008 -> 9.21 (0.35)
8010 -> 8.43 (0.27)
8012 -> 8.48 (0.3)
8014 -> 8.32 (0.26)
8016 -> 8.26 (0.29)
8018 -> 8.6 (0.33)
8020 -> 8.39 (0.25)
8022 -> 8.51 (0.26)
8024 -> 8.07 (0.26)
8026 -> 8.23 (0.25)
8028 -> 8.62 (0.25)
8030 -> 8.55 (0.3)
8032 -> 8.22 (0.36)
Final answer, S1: 8.56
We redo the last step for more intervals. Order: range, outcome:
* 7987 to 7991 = 8.23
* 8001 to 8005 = 8.6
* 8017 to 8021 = 8.5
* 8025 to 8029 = 8.43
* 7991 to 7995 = 8.29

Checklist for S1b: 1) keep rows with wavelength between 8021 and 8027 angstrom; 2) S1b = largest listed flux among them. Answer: 8.51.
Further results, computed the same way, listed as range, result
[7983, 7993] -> 8.78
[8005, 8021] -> 9.21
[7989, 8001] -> 8.37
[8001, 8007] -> 9.13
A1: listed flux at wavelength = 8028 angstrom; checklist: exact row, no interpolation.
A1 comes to 8.62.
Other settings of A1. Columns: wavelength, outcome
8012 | 8.48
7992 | 8.37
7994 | 8.2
